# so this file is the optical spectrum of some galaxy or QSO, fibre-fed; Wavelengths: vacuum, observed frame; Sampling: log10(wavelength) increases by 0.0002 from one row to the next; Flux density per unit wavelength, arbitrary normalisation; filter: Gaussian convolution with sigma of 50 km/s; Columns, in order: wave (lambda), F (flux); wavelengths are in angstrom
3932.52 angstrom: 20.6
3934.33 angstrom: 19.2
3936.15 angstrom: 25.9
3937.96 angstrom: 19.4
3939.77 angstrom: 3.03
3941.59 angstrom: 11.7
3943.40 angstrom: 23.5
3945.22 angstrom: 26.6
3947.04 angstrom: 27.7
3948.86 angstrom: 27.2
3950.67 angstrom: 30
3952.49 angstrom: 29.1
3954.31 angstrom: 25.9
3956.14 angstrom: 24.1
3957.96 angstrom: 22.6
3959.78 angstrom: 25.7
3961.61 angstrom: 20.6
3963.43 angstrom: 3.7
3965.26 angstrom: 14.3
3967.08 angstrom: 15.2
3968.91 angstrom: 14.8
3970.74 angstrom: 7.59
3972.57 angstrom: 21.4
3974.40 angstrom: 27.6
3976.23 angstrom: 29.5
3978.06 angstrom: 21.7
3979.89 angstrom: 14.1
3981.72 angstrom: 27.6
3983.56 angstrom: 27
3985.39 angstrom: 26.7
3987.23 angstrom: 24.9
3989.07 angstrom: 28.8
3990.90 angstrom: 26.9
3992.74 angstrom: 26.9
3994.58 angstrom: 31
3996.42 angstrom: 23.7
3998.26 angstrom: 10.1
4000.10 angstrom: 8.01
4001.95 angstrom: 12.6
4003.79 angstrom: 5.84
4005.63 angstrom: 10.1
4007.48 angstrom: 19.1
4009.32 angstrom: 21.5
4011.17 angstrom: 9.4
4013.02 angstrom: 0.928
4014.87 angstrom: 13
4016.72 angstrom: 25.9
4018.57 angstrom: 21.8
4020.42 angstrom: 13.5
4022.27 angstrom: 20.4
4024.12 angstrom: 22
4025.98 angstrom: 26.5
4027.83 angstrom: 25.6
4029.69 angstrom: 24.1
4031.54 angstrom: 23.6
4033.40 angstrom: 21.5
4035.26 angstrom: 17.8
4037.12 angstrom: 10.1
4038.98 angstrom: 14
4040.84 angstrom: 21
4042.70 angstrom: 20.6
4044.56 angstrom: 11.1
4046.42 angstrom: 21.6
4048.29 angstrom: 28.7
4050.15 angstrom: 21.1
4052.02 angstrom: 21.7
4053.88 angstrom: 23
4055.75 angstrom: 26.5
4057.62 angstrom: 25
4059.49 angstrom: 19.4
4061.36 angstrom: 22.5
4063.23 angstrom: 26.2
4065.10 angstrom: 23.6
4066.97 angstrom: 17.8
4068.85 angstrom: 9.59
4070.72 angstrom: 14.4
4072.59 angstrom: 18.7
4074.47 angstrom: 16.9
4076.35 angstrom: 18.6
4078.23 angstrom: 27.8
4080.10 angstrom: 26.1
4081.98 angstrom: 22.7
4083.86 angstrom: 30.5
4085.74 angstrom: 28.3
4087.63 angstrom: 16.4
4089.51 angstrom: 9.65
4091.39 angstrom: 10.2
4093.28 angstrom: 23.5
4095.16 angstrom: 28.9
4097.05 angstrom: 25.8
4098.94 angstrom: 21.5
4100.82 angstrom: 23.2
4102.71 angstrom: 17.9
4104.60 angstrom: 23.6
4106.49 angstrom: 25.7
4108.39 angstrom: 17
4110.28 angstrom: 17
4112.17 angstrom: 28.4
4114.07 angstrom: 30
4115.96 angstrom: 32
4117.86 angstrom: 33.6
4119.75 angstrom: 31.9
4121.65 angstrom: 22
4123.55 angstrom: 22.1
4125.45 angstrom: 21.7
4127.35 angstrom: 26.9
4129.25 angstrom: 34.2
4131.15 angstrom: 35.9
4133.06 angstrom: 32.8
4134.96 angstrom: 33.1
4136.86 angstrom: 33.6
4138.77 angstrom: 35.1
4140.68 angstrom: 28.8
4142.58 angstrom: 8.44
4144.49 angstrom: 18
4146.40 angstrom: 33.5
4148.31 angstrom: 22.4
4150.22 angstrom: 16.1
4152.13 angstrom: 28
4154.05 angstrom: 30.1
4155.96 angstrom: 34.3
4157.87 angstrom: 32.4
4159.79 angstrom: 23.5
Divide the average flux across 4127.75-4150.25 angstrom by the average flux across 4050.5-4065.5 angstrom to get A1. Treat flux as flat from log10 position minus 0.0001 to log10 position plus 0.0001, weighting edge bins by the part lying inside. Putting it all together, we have 1.20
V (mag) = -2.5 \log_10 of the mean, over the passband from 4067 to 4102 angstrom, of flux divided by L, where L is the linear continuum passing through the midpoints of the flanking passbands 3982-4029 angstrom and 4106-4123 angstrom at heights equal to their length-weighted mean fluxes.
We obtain 0.19 mag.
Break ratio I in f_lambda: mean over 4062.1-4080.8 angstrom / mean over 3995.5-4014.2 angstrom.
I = 1.64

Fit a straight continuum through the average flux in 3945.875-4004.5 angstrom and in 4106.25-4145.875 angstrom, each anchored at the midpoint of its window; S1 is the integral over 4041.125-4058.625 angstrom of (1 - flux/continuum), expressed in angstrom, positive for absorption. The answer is 1.6 angstrom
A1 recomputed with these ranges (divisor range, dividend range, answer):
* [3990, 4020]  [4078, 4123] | 1.44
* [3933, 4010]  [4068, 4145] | 1.17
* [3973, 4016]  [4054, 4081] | 1.08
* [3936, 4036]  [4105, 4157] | 1.35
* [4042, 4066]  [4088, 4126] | 1.04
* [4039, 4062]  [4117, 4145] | 1.30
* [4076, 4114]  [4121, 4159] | 1.23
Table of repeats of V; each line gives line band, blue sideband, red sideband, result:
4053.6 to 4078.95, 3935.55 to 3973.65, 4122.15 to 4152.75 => 0.173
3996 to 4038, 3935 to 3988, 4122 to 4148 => 0.365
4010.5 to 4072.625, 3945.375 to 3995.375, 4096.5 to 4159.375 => 0.253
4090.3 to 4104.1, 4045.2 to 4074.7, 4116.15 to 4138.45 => 0.207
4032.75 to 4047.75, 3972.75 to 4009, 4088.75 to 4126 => 0.258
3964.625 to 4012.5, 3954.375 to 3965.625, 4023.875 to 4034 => 0.095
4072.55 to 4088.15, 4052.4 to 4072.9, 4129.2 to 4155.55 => -0.048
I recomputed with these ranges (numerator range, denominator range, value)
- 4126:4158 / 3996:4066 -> 1.51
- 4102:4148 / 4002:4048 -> 1.52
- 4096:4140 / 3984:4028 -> 1.44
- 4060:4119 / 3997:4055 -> 1.26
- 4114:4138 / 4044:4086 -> 1.38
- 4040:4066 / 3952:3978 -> 1.11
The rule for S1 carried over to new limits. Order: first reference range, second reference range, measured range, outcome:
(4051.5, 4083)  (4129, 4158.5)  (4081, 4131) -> 1.4 angstrom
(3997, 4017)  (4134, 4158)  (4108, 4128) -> -1.5 angstrom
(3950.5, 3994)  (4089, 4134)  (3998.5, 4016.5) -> 8.8 angstrom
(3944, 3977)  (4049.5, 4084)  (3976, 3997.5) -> -3.7 angstrom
